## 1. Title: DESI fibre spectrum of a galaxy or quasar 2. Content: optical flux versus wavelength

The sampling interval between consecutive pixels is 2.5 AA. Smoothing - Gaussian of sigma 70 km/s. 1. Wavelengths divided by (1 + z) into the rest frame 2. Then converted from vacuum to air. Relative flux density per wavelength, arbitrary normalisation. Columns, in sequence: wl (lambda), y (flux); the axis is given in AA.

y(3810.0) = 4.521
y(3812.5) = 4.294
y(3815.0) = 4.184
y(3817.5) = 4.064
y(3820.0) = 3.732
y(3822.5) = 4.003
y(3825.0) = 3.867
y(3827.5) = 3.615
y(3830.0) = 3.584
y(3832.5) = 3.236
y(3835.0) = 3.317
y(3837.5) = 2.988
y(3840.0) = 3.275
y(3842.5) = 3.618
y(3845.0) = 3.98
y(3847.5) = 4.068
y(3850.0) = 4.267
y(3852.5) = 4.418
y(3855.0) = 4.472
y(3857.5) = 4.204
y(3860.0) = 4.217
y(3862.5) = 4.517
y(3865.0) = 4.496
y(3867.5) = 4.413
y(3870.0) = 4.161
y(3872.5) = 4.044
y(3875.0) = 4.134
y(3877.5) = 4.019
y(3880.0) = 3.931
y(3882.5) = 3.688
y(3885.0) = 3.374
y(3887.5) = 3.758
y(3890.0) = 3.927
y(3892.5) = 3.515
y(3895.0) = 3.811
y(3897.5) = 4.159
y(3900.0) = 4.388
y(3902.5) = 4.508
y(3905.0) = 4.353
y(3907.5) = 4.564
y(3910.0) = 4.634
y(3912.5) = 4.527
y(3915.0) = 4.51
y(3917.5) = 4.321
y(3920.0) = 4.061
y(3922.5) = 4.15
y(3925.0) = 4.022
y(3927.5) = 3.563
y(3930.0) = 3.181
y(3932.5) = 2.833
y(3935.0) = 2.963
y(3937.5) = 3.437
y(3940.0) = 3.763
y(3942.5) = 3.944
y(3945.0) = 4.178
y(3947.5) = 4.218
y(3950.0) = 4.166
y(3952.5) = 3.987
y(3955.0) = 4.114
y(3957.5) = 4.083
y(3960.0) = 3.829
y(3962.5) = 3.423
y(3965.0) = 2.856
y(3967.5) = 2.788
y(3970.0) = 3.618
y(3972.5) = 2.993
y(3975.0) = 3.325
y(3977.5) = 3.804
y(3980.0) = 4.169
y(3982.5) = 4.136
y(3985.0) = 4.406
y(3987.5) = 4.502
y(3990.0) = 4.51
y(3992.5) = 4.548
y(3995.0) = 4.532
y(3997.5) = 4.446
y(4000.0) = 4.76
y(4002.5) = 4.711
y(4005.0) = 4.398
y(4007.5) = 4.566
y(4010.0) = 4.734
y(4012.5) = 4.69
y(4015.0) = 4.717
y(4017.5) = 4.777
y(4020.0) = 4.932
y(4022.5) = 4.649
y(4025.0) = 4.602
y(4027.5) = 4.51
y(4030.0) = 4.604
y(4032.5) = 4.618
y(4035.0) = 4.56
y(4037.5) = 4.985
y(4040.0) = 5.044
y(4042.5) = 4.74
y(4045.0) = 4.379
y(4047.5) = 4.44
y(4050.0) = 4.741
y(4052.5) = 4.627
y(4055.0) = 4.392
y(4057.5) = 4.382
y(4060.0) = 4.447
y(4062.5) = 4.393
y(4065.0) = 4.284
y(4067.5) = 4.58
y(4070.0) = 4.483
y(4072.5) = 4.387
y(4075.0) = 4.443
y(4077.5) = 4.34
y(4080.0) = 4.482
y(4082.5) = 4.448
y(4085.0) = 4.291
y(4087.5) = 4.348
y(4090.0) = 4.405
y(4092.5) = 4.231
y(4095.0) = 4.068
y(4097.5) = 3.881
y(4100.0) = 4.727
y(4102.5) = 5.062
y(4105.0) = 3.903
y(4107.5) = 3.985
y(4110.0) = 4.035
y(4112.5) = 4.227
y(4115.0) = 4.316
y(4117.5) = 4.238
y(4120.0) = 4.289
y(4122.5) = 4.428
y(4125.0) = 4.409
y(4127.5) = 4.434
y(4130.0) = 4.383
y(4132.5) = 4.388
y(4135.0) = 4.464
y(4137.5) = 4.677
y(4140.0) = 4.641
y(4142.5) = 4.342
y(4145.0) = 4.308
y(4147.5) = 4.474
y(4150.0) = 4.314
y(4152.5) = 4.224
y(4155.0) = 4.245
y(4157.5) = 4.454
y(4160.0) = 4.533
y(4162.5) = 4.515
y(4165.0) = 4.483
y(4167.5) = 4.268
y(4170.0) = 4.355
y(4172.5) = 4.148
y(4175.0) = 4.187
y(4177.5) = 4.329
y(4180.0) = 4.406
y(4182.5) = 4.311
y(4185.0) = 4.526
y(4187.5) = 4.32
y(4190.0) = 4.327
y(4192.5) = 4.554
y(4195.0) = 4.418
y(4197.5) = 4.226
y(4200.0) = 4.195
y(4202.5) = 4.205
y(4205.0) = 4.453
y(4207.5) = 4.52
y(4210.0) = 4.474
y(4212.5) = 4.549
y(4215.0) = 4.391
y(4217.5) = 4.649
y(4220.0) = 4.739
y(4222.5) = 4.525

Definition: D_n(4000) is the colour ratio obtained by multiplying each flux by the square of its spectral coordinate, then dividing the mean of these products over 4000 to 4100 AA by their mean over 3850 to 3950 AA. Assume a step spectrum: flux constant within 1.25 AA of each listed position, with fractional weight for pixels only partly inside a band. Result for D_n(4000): 1.2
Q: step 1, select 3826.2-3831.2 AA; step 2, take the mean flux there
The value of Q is 3.6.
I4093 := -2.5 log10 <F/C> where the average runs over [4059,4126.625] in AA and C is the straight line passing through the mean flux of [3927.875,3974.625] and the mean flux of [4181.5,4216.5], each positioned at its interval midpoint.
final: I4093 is -0.08 mag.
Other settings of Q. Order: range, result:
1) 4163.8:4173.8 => 4.31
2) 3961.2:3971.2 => 3.17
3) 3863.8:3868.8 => 4.45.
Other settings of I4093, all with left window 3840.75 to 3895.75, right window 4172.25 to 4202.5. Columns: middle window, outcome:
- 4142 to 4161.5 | -0.017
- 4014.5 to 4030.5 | -0.124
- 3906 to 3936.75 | 0.040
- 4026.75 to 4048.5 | -0.114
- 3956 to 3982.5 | 0.173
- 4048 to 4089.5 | -0.055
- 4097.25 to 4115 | -0.007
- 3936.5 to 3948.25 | 0.055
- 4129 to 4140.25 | -0.054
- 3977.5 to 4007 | -0.072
